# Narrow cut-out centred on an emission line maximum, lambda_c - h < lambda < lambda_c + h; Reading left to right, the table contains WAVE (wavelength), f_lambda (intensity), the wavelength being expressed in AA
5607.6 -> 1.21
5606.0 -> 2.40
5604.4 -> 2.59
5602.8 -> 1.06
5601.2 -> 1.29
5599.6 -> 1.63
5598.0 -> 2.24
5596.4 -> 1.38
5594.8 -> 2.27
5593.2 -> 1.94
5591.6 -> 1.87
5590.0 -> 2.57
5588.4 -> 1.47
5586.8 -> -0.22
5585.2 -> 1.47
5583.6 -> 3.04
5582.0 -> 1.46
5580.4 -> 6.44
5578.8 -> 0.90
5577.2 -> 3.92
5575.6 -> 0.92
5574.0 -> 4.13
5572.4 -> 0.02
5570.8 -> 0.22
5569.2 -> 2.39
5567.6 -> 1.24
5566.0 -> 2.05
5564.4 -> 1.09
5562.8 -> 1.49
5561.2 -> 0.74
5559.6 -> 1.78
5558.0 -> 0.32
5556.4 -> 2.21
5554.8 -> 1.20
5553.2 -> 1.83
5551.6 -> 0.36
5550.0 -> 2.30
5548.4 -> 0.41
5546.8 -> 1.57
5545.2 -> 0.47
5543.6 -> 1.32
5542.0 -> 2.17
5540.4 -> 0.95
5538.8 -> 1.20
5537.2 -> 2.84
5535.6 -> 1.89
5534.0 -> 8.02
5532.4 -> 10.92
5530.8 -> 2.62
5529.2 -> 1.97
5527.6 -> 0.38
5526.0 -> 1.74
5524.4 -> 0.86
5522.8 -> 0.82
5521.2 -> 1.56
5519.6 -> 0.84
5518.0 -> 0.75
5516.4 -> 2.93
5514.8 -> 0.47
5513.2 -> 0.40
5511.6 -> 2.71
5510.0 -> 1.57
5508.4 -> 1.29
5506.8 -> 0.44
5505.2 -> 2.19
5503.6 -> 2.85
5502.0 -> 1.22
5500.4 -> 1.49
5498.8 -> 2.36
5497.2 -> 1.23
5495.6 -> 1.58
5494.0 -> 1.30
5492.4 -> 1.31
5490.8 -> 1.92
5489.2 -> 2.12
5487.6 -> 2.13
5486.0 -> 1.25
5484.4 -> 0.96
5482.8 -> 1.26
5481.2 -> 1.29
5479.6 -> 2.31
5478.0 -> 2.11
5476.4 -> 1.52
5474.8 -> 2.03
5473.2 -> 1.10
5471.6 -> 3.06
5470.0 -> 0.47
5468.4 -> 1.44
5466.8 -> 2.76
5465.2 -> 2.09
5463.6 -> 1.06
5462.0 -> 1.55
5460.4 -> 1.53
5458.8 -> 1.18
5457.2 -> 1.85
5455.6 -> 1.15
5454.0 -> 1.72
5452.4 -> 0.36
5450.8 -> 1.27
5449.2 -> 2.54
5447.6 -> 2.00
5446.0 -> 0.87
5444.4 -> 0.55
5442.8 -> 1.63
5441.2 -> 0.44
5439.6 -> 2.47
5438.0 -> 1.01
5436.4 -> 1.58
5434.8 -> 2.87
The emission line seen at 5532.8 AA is H-beta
